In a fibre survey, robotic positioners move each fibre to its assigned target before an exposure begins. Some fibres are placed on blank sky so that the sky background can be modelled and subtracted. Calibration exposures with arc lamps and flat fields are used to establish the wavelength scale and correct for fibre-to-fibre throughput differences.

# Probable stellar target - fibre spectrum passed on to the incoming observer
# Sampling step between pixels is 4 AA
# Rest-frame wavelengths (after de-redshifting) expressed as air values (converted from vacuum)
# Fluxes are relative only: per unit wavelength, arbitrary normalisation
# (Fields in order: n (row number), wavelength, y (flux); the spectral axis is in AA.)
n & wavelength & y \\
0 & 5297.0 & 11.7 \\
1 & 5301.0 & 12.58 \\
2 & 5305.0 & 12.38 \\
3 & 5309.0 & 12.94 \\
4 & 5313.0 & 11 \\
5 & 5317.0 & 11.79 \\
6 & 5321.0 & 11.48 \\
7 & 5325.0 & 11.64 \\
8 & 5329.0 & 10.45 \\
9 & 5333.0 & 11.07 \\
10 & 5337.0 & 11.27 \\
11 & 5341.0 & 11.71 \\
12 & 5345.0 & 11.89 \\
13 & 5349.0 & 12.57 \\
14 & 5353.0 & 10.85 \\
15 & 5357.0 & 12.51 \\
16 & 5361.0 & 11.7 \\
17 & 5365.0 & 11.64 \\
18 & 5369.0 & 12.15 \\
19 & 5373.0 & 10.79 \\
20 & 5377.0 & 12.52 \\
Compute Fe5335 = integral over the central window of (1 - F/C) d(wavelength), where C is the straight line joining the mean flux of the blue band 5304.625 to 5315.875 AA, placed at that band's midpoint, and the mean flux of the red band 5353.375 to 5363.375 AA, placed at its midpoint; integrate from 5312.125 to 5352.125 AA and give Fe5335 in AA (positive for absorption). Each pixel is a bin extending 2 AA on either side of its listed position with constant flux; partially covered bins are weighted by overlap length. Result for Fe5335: 1.6 AA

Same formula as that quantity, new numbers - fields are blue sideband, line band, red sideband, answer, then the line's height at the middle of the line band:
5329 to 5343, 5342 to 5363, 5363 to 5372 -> -0.71 AA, 11.5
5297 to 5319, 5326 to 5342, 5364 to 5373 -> 1.07 AA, 11.9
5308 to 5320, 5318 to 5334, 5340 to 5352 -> 0.89 AA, 11.9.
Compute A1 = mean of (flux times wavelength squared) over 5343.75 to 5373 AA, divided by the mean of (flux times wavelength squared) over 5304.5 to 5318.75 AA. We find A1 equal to 1.00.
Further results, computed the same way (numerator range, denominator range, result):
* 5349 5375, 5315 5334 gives 1.05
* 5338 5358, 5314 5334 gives 1.06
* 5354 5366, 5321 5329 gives 1.07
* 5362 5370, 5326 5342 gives 1.08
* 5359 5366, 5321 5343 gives 1.05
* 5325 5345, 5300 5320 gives 0.94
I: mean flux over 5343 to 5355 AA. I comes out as 11.8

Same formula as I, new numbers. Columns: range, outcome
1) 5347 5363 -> 11.9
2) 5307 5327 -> 11.8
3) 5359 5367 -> 11.7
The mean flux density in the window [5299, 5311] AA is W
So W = 12.6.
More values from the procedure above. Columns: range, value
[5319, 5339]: 11.2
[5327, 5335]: 10.8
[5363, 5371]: 11.9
